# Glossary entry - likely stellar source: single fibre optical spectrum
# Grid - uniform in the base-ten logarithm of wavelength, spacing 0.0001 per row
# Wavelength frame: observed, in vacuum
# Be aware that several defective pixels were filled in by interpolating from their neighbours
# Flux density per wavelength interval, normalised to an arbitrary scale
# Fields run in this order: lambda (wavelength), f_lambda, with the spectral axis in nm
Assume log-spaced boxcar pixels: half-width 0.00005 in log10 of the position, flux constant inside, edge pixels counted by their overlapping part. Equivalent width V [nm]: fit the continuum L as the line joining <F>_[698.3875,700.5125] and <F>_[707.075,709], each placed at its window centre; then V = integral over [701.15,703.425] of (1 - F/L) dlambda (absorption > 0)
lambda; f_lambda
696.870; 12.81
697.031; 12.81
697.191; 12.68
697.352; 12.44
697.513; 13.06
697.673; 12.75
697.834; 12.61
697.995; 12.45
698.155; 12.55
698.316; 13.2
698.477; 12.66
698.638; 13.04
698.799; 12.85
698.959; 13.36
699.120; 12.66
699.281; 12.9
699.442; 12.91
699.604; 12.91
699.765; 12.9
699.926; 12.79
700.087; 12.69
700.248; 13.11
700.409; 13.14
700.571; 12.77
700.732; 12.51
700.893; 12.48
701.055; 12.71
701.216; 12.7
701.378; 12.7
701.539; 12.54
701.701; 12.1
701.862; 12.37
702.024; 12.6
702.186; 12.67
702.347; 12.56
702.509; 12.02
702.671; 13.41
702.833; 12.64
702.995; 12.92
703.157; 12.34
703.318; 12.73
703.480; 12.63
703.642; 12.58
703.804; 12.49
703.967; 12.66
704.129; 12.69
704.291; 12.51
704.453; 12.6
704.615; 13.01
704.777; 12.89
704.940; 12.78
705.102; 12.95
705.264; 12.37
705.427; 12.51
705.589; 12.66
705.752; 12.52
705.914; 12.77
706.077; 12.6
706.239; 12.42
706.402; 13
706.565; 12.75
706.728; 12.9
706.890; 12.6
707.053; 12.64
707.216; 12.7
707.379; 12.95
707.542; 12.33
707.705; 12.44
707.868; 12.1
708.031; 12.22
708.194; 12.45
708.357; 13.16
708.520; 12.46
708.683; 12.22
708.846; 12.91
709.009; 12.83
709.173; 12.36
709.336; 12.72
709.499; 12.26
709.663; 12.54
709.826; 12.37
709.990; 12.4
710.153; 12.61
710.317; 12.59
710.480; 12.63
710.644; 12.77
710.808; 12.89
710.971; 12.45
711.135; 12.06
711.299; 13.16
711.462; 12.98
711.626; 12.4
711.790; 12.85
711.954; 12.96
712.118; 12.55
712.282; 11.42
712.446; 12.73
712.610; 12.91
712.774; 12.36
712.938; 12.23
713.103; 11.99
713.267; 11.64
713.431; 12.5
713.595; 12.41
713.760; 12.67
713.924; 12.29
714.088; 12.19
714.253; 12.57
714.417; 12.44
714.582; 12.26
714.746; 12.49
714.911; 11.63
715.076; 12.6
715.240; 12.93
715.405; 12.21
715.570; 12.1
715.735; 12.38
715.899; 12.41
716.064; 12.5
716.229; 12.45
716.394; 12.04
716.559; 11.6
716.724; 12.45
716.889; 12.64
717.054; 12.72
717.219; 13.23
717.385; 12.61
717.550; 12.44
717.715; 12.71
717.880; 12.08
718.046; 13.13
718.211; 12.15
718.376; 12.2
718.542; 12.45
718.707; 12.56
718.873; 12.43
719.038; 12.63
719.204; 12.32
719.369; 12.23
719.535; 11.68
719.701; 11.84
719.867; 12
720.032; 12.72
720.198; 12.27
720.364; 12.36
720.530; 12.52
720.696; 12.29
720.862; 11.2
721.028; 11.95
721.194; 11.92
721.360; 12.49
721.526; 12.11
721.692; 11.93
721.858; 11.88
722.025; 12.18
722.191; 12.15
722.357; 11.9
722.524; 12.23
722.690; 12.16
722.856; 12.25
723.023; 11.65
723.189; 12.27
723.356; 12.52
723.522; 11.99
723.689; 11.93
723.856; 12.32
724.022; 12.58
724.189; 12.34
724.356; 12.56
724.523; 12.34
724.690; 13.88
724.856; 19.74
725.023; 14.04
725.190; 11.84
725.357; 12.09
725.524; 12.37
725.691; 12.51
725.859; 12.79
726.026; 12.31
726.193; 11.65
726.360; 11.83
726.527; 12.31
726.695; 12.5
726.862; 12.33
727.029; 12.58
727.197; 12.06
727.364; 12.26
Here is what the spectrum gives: 0.04 nm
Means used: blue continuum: 12.9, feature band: 12.6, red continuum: 12.6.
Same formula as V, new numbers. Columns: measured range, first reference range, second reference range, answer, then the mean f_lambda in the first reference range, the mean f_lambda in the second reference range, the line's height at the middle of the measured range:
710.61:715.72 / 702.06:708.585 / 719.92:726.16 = 0.06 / 12.6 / 12.5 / 12.6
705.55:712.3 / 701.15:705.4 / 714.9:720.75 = -0.03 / 12.6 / 12.4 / 12.5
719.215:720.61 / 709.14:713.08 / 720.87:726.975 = 0.03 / 12.5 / 12.5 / 12.5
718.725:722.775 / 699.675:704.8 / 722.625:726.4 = 0.18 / 12.7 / 12.7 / 12.7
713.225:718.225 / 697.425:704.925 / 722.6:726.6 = 0.11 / 12.7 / 12.7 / 12.7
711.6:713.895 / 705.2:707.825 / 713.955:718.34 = 0.02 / 12.6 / 12.4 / 12.5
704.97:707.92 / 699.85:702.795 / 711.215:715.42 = -0.02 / 12.7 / 12.4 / 12.6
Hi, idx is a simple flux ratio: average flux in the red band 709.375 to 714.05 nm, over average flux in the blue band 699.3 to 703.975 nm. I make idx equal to 0.99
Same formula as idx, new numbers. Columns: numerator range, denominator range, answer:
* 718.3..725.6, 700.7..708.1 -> 0.99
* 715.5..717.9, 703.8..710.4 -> 0.99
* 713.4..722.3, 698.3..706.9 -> 0.97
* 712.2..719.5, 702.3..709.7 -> 0.98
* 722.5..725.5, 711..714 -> 1.03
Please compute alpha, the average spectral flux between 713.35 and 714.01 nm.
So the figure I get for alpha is 12.5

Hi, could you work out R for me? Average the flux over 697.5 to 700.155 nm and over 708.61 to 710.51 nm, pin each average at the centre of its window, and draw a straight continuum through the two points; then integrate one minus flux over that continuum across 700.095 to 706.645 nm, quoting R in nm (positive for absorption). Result 0.03 nm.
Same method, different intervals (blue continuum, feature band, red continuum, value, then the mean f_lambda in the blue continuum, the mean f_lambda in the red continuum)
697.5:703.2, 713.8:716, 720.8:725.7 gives 0.04 nm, 12.7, 12.5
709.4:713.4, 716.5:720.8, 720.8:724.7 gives -0.04 nm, 12.5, 12.2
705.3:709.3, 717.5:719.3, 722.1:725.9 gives 0.03 nm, 12.6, 12.7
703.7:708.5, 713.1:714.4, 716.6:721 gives 0.02 nm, 12.6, 12.4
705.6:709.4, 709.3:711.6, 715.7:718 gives -0.01 nm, 12.6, 12.5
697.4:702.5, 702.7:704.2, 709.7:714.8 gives 0.00 nm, 12.7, 12.5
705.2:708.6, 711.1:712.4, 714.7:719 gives -0.01 nm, 12.6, 12.4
